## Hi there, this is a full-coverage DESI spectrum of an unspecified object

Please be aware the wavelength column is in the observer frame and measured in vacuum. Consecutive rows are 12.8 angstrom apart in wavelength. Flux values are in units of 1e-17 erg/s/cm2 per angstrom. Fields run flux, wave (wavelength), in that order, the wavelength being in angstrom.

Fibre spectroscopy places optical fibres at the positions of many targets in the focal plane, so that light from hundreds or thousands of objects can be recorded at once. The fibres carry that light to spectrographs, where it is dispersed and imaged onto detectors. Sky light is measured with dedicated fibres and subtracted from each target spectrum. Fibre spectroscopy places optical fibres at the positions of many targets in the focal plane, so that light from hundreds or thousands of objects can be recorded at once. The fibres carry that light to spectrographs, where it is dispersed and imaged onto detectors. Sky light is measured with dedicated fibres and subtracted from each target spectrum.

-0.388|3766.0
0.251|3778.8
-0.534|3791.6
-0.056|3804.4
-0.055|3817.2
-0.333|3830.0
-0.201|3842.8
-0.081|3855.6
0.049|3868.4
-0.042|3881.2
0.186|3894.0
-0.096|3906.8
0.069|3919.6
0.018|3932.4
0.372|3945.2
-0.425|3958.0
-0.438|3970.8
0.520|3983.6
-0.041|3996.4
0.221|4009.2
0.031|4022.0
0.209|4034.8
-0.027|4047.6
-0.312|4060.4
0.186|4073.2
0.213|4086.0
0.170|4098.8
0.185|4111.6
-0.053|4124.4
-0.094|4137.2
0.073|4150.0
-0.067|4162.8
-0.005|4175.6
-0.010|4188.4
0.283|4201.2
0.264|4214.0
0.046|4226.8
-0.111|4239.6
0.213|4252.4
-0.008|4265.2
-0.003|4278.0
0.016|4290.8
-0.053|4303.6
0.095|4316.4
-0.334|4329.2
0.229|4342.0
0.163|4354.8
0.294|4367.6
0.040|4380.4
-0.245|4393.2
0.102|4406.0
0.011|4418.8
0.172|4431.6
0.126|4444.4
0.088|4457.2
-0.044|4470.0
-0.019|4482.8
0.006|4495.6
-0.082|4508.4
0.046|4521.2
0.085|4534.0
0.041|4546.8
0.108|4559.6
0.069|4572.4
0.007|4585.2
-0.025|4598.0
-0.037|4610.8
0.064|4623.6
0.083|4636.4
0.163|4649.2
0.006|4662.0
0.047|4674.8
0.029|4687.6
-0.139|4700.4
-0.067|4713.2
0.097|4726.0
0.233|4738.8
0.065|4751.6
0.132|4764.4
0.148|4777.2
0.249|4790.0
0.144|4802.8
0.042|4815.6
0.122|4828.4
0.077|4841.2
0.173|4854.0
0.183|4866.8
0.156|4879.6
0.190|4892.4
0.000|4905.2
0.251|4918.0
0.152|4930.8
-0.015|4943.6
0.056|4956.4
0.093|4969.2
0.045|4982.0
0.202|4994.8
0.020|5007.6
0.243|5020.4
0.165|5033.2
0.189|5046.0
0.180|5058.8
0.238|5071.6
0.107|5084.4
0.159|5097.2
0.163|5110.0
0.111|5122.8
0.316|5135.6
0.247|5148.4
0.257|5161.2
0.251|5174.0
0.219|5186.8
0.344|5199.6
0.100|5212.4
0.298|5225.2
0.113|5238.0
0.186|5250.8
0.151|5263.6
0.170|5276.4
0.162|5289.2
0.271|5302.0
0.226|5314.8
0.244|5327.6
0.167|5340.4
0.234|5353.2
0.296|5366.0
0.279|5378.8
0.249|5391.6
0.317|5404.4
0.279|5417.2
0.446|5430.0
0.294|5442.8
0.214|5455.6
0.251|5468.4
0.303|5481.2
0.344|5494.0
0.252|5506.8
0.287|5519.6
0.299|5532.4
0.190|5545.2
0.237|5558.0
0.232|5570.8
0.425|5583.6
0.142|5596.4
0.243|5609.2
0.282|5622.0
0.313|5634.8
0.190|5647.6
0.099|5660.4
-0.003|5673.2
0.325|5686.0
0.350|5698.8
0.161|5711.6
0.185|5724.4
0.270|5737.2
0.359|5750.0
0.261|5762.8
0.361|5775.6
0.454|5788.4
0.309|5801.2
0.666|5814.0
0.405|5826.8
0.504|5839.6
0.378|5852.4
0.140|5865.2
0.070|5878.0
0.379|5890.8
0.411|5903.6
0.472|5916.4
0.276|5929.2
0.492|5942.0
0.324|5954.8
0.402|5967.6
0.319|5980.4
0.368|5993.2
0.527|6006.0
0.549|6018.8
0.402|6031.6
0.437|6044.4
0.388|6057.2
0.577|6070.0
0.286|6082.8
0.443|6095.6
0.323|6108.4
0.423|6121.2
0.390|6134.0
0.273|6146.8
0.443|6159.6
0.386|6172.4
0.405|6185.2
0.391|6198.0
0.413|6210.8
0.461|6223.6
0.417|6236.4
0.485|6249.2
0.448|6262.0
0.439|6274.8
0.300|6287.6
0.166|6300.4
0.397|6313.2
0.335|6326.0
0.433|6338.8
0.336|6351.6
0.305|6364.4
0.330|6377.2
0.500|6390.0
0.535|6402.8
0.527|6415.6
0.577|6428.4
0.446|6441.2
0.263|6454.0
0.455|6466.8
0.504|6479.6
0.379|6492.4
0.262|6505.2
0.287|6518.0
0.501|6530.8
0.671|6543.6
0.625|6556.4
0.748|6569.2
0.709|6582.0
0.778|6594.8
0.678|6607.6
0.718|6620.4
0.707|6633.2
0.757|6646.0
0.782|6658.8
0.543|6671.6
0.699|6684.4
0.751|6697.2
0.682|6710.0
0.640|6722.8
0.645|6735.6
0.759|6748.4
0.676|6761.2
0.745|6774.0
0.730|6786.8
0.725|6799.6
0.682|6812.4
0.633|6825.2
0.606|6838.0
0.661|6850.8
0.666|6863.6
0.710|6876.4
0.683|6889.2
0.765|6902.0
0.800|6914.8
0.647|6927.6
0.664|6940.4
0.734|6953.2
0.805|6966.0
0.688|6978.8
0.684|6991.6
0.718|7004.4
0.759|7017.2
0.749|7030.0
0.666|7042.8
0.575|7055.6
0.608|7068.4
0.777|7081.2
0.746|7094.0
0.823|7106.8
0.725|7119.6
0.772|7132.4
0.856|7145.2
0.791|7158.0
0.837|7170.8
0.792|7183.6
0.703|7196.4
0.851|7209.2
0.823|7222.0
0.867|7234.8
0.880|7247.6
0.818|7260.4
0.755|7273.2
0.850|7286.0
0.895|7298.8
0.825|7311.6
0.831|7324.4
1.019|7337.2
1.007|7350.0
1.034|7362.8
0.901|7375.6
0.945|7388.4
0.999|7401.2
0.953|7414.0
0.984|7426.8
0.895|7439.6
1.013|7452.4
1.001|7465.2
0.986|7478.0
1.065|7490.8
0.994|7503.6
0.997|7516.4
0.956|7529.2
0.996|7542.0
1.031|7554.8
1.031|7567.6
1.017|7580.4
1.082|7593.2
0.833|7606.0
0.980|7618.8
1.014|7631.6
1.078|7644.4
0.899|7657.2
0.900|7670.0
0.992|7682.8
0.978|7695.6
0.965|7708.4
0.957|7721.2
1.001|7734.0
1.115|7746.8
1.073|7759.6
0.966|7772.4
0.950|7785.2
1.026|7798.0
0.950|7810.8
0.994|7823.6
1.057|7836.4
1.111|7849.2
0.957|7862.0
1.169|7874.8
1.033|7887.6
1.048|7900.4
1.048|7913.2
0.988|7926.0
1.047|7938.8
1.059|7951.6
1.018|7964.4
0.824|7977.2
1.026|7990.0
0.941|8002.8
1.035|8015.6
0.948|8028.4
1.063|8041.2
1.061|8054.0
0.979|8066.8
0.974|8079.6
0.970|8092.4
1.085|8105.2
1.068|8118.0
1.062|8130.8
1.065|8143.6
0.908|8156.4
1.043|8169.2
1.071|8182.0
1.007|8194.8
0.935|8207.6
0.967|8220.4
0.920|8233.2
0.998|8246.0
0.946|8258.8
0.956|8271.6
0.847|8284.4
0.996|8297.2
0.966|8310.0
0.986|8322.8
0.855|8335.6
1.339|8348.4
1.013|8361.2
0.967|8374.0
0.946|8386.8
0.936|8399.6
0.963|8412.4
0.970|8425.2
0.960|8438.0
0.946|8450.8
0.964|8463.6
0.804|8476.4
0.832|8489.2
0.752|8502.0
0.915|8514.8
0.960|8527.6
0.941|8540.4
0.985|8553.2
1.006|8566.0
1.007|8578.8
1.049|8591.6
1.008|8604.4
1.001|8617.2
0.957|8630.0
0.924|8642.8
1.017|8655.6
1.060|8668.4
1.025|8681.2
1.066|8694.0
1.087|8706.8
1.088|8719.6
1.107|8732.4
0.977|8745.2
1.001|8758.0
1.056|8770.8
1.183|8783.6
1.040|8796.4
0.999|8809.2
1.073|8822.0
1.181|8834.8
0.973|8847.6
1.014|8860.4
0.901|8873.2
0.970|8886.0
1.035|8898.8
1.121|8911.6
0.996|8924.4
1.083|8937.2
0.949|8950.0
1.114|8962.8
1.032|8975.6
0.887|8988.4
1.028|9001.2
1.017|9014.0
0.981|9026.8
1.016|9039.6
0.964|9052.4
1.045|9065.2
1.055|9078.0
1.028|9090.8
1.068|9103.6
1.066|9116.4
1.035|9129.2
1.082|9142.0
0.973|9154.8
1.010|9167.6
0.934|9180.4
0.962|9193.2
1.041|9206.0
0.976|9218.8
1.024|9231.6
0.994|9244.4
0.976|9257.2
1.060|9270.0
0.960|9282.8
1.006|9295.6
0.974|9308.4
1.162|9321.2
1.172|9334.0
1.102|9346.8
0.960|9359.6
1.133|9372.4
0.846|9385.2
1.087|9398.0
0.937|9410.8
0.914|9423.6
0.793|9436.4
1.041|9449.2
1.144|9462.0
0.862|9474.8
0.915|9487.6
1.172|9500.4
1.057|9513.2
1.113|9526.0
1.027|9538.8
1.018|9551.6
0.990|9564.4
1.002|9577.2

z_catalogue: 0.64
